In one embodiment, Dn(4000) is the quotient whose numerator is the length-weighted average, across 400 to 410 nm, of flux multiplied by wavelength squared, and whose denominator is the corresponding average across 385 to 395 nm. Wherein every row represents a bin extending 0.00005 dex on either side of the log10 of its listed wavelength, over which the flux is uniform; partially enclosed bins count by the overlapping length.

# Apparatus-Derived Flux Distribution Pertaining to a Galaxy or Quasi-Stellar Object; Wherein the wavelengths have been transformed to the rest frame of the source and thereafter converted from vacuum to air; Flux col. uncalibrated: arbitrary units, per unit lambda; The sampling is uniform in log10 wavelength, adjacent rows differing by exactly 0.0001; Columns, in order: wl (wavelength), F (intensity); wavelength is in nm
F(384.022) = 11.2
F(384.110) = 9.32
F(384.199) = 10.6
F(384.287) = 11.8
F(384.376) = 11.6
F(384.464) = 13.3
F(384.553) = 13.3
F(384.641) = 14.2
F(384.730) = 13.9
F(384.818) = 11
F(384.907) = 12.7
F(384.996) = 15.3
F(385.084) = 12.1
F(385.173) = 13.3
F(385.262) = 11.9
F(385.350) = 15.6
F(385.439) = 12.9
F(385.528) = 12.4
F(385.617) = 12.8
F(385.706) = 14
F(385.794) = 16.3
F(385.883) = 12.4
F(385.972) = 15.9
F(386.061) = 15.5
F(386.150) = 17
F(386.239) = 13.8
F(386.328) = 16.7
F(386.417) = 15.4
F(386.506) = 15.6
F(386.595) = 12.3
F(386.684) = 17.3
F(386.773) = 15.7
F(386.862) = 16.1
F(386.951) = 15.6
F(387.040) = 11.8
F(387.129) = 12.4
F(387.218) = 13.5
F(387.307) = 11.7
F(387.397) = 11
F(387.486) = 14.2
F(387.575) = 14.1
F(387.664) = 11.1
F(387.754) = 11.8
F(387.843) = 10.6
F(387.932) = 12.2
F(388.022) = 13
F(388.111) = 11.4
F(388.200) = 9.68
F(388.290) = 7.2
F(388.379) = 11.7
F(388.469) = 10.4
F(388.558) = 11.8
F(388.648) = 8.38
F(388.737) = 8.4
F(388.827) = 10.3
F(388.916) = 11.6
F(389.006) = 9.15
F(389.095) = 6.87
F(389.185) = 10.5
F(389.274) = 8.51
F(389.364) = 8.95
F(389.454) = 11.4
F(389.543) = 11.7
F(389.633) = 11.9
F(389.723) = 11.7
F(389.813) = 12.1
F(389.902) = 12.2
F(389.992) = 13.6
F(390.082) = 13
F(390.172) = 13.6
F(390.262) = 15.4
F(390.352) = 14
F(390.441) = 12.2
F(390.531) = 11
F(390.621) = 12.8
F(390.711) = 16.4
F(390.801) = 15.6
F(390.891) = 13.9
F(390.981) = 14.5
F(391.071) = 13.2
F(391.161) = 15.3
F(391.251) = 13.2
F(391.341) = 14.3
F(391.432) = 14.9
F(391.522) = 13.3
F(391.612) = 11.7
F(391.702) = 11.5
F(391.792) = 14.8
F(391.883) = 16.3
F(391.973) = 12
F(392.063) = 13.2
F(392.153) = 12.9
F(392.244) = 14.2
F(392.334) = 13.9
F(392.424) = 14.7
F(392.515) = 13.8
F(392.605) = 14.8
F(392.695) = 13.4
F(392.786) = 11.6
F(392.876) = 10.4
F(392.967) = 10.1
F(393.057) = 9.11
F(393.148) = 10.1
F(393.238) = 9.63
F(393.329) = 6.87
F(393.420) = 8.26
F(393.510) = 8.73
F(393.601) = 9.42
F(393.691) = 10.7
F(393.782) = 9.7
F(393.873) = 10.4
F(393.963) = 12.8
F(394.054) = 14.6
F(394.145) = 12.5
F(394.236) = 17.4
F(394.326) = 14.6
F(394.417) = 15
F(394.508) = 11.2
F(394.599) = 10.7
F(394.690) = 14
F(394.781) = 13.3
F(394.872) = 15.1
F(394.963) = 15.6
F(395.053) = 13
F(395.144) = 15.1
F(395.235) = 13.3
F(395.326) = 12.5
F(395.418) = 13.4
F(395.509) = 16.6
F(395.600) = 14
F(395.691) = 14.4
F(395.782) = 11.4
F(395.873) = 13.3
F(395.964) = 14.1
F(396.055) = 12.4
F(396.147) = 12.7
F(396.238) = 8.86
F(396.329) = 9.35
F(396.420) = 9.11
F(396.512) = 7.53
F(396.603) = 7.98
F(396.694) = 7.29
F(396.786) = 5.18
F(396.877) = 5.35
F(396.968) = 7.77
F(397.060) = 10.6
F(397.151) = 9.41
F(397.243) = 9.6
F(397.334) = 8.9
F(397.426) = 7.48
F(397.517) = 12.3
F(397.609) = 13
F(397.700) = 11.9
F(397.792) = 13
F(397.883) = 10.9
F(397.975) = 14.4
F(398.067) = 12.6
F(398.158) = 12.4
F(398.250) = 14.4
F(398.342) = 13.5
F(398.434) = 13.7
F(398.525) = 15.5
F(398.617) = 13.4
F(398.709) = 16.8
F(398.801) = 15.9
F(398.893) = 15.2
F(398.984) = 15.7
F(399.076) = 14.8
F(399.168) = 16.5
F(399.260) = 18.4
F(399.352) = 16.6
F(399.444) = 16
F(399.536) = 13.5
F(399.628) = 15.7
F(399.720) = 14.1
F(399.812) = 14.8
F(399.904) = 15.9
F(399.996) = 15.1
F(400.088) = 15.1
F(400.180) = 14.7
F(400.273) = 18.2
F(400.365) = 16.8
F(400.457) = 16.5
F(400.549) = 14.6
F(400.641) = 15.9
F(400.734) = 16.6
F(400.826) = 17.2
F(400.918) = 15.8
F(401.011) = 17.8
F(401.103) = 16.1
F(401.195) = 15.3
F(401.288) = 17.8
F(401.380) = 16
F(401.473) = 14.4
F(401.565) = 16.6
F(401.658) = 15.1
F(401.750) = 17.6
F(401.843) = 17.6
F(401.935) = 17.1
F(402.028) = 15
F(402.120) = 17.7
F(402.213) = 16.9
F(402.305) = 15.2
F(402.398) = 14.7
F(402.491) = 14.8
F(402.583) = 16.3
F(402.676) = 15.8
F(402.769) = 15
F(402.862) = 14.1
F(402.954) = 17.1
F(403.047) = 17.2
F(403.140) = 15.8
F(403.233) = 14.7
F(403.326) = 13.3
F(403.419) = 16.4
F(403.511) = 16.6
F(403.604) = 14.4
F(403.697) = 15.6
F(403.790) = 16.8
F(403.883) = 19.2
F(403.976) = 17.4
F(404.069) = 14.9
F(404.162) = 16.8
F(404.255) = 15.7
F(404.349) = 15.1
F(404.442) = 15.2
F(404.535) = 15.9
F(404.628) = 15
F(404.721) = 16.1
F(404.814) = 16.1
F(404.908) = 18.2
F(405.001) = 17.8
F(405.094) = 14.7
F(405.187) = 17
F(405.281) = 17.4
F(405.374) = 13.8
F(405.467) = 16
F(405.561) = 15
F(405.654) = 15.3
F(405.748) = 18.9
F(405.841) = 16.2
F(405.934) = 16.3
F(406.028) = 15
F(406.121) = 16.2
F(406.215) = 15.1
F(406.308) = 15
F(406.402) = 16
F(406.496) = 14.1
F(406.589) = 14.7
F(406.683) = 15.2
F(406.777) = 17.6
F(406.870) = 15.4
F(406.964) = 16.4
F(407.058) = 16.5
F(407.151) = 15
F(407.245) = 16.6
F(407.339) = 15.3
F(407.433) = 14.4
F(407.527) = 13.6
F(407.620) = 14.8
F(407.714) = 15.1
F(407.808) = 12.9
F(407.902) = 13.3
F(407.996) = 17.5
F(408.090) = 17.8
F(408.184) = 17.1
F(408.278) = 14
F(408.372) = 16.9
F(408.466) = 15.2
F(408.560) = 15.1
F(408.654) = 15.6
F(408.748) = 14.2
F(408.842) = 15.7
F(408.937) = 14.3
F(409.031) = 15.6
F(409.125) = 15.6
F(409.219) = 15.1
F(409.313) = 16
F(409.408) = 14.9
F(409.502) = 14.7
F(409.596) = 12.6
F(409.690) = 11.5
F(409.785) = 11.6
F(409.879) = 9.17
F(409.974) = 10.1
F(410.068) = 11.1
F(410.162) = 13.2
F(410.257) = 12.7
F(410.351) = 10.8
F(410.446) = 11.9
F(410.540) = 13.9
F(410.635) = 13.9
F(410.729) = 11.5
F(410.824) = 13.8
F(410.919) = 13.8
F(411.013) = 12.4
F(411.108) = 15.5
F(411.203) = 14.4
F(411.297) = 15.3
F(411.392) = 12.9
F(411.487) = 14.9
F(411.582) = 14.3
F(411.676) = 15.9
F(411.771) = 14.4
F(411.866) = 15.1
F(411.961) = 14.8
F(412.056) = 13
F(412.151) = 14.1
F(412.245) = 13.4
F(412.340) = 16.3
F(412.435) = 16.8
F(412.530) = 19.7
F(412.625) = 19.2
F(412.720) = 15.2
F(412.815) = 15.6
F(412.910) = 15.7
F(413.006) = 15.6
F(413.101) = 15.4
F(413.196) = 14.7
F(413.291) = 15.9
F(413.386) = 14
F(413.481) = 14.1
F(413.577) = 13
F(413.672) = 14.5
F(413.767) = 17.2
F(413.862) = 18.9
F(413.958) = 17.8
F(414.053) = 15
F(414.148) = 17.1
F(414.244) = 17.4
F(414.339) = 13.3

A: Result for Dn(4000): 1.33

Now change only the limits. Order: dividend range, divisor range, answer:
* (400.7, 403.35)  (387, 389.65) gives 1.58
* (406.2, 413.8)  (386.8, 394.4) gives 1.33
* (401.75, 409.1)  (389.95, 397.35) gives 1.37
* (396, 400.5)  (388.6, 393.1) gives 1.07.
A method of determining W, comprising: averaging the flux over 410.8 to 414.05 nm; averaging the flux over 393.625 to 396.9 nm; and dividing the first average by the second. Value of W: 1.3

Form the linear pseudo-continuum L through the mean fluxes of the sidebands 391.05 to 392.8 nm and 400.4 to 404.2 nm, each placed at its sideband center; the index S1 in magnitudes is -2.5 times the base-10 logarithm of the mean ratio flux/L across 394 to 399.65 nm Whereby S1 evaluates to 0.165 mag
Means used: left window 13.7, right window 16.1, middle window 12.7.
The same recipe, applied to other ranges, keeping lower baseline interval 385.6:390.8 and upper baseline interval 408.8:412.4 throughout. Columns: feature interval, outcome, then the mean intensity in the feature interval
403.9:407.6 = -0.18 mag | 15.8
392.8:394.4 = 0.17 mag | 11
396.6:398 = 0.32 mag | 9.68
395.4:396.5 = 0.06 mag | 12.3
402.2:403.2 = -0.18 mag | 15.7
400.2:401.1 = -0.24 mag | 16.5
